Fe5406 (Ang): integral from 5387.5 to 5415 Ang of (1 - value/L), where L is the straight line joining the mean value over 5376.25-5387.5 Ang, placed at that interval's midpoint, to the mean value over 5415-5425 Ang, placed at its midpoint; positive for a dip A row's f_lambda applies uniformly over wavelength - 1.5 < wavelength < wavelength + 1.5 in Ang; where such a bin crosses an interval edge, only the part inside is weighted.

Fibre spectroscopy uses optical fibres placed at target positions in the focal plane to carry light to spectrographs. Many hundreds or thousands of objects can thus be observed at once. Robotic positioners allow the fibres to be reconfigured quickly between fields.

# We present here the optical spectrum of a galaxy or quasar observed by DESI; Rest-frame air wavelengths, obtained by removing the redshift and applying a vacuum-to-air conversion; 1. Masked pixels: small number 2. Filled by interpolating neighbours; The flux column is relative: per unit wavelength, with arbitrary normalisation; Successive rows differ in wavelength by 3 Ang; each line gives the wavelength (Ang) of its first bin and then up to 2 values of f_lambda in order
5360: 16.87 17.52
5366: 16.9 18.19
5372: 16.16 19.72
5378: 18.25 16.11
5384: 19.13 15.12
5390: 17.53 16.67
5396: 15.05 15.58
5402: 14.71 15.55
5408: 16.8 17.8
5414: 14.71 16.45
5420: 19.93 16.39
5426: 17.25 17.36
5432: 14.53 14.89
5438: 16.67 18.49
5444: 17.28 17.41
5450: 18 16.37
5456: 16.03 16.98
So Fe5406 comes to 2.17 Ang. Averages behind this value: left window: 17.4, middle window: 16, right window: 17.4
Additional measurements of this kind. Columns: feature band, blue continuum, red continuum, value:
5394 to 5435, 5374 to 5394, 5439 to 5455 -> 2.79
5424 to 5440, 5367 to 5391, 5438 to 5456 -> 1.05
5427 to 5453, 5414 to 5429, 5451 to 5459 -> -0.04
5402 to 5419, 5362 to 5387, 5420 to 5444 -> 0.84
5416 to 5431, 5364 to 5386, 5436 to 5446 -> 0.03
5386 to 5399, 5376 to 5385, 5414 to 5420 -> 1.09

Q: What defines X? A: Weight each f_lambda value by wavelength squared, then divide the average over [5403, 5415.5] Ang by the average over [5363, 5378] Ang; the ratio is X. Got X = 0.9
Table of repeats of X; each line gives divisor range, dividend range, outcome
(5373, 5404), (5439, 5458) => 1.05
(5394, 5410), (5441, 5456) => 1.12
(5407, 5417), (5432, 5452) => 1.04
